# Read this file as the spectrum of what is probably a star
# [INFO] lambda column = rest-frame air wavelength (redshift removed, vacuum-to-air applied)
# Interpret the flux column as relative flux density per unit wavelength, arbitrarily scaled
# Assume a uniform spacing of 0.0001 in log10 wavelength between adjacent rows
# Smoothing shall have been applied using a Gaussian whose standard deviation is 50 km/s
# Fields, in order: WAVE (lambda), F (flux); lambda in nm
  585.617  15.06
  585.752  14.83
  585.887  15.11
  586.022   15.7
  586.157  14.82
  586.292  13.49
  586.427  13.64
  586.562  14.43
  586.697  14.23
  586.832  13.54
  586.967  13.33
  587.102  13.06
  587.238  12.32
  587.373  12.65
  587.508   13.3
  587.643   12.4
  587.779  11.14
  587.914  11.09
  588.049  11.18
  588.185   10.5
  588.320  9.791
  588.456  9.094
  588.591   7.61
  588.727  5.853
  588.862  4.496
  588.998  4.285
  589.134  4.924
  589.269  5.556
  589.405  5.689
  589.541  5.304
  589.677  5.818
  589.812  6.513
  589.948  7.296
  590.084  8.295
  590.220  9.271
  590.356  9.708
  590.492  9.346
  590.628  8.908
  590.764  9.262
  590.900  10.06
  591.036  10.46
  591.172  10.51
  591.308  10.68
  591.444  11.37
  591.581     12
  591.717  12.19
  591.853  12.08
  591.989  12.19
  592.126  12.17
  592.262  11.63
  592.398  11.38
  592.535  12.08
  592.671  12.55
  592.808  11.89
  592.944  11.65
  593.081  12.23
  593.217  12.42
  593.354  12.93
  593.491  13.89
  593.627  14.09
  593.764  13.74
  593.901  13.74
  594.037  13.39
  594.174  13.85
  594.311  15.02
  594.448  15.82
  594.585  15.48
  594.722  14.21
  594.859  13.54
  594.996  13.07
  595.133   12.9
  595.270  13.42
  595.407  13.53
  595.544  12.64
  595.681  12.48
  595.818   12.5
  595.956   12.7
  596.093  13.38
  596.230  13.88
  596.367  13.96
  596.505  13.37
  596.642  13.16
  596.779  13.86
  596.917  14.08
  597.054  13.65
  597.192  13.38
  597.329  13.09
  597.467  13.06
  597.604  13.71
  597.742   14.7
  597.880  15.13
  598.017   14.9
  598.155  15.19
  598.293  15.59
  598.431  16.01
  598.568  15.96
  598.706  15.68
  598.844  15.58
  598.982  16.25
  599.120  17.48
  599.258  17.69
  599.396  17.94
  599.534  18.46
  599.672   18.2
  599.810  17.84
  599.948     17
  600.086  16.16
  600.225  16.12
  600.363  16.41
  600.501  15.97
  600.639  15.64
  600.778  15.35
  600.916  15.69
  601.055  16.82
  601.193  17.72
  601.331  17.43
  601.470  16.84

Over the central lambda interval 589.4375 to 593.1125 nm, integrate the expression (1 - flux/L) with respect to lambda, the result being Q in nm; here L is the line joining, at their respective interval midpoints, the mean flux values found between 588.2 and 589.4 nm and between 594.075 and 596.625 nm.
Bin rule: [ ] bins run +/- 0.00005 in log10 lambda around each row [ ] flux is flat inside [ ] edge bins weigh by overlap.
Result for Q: -0.34 nm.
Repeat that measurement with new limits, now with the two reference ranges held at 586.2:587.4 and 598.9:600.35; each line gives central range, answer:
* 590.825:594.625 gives 0.68 nm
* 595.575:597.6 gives 0.38 nm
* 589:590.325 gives 0.72 nm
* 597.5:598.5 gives 0.11 nm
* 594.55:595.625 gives 0.16 nm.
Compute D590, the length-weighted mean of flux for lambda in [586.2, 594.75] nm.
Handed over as 11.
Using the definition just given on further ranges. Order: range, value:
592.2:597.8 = 13.3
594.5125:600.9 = 14.9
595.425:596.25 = 12.9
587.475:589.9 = 7.95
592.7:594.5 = 13.4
